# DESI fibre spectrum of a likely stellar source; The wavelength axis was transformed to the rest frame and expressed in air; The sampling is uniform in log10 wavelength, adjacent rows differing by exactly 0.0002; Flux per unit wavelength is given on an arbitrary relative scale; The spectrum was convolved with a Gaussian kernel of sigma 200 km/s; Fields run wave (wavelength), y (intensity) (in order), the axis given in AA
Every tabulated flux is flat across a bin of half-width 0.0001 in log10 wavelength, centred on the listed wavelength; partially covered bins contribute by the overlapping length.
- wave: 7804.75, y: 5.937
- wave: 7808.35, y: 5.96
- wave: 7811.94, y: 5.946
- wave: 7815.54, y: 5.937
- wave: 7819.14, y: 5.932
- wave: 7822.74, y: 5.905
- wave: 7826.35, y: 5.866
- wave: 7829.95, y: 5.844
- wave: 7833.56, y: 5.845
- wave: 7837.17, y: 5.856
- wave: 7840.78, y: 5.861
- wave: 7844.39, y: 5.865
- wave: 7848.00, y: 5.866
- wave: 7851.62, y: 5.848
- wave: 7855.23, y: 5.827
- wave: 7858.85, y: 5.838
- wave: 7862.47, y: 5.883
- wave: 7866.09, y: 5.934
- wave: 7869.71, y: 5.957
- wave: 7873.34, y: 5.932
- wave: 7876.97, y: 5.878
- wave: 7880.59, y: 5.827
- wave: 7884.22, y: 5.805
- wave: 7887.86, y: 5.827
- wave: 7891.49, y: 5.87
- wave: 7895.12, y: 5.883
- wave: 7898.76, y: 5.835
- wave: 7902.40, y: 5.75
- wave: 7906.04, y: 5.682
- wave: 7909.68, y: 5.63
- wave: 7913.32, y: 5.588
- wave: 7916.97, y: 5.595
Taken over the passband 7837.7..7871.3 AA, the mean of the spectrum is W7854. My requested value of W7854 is 5.88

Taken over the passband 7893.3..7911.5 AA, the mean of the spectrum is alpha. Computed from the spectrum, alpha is 5.76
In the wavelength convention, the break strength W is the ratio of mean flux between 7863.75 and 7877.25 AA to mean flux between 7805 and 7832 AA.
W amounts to 1.0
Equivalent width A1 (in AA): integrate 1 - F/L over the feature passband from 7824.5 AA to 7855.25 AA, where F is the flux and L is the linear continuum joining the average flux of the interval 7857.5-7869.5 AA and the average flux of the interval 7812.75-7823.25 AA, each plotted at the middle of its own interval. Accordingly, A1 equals 0.3 AA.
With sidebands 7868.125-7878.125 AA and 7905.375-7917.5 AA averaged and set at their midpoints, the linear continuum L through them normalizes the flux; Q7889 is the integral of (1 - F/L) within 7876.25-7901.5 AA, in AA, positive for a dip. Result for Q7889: -0.2 AA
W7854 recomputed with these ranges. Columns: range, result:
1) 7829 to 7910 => 5.84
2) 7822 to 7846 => 5.86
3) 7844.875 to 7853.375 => 5.86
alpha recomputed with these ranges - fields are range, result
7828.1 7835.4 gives 5.84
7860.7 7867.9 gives 5.91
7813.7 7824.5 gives 5.92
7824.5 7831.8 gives 5.85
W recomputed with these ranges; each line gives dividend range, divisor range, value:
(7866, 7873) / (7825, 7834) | 1.02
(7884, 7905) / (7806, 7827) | 0.98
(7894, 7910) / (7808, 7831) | 0.97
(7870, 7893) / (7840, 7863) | 1.00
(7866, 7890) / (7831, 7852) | 1.00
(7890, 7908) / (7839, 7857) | 0.99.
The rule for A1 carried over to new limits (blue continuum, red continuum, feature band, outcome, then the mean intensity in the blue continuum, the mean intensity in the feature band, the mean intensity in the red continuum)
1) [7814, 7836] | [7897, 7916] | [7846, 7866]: -0.2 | 5.89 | 5.86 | 5.69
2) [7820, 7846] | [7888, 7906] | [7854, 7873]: -0.2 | 5.86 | 5.89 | 5.82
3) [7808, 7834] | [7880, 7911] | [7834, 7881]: -0.2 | 5.9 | 5.88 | 5.79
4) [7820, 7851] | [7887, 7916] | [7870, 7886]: -0.2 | 5.86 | 5.87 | 5.75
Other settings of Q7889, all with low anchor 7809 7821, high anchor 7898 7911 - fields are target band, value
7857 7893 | -0.51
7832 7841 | 0.06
